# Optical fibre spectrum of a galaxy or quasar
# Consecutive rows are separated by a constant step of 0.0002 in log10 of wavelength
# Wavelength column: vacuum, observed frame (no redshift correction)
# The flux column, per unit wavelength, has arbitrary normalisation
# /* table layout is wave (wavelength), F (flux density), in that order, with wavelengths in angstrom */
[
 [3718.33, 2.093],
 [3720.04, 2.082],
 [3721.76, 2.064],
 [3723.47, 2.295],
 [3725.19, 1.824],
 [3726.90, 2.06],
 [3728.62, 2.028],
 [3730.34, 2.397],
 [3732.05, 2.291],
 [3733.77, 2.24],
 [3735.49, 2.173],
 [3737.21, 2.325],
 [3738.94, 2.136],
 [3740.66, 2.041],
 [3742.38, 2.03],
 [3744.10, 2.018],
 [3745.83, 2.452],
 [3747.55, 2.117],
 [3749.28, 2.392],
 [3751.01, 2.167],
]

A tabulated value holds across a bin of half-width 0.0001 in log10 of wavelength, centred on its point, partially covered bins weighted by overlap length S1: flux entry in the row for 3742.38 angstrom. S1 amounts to 2.03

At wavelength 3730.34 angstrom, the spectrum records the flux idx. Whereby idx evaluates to 2.397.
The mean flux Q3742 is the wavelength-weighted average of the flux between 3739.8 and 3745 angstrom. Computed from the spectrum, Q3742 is 2.03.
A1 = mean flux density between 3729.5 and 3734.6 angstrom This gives 2.31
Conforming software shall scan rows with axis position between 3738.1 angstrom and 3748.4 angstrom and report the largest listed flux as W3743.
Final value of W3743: 2.452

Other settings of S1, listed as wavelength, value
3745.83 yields 2.452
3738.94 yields 2.136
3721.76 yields 2.064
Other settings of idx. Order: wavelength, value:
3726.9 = 2.06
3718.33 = 2.093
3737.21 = 2.325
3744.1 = 2.018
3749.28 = 2.392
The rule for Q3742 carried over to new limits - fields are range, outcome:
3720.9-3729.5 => 2.05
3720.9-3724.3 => 2.18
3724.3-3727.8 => 1.94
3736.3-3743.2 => 2.13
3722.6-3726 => 2.06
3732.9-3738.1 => 2.24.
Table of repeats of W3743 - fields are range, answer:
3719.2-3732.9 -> 2.397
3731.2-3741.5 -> 2.325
